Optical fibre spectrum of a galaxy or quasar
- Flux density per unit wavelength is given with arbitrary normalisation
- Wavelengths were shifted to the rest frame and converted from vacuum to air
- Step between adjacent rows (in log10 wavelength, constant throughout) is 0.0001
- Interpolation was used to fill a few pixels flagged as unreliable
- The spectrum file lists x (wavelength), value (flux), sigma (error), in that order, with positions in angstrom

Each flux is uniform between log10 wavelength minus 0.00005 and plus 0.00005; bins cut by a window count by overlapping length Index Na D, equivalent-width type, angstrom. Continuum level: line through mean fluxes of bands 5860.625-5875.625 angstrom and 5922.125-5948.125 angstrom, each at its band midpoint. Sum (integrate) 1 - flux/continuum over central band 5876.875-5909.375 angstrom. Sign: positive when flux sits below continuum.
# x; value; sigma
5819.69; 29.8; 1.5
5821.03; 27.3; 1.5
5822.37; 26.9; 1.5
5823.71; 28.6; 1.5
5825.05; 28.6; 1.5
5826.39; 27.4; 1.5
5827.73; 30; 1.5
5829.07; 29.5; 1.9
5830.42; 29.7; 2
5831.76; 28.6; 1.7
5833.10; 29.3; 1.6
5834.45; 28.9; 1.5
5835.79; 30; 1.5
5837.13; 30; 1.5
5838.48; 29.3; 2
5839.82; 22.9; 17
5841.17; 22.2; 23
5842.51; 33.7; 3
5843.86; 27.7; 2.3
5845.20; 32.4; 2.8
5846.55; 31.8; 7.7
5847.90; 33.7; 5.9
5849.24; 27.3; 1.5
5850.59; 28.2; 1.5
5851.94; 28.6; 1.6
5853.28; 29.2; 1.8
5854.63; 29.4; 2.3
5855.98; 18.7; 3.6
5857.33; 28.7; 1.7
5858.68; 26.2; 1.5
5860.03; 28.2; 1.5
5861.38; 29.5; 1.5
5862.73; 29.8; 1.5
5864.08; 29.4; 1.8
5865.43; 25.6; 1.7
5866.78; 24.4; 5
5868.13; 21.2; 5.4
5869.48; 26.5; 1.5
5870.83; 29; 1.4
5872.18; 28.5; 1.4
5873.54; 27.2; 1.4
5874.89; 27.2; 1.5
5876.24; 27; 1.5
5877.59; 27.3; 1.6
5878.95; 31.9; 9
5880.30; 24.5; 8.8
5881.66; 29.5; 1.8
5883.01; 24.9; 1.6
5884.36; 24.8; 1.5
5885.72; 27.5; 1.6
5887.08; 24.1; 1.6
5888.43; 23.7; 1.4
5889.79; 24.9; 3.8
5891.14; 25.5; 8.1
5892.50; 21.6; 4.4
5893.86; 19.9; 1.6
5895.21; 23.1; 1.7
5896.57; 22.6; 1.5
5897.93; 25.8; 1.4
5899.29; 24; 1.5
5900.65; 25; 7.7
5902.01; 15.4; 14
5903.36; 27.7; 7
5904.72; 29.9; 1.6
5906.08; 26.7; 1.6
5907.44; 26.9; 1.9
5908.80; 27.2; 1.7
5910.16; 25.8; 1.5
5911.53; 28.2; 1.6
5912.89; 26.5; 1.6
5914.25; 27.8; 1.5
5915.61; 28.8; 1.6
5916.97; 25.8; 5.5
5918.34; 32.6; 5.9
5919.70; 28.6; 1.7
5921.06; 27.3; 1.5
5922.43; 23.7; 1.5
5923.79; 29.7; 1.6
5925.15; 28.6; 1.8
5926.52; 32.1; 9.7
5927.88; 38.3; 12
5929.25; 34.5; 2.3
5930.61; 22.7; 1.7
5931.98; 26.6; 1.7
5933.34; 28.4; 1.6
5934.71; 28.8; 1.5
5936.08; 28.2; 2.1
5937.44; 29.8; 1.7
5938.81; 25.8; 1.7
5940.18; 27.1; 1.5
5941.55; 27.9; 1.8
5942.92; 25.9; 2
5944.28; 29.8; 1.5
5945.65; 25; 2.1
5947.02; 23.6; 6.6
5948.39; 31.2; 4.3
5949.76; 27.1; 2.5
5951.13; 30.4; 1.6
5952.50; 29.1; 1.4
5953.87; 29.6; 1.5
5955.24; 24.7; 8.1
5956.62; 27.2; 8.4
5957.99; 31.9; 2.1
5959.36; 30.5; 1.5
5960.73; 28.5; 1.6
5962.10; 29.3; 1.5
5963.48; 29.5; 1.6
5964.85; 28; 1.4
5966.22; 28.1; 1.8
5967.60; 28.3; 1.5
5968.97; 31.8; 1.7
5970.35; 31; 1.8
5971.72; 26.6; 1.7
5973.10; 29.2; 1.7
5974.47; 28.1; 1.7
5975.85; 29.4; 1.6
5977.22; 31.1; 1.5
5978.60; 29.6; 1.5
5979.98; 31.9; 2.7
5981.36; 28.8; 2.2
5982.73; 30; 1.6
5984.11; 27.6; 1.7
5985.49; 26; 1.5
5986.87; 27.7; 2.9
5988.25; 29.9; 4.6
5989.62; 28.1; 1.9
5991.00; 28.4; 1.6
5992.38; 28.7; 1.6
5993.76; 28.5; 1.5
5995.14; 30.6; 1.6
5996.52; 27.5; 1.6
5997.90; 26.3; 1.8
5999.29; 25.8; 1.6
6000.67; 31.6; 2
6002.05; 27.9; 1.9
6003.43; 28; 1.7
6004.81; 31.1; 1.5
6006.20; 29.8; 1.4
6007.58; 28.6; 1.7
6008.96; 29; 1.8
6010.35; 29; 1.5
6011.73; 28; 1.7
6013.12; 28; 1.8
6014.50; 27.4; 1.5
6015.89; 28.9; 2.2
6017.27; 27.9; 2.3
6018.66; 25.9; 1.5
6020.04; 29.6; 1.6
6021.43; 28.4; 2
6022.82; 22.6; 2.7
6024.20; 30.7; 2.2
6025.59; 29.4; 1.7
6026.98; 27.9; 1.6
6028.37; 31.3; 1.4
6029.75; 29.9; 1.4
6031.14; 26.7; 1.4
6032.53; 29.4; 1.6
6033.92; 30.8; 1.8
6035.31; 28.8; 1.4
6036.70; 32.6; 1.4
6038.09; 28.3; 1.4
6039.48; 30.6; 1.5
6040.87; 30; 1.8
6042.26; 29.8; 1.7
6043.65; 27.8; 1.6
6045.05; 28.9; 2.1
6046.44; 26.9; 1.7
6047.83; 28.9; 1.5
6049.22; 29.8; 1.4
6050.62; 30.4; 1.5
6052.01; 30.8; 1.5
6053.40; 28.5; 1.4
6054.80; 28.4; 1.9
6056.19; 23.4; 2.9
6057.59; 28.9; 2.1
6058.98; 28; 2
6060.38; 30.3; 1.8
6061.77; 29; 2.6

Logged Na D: 2.8 angstrom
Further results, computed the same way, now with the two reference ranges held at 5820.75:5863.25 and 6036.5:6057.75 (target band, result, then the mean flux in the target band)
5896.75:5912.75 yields 1.68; 25.6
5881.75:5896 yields 2.19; 24.2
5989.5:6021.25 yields 0.40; 28.5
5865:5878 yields 0.99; 26.4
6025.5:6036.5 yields -0.20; 29.4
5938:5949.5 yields 0.66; 27.1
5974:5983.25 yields -0.35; 29.9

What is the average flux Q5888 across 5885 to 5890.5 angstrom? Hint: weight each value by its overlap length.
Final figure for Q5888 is 25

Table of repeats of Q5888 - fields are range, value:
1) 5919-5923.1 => 26.6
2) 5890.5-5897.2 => 22.5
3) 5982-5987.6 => 27.8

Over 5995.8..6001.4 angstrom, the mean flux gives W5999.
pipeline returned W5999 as 27.8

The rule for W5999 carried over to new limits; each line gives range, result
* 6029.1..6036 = 29.1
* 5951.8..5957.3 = 27.6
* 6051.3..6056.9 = 27.8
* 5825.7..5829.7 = 29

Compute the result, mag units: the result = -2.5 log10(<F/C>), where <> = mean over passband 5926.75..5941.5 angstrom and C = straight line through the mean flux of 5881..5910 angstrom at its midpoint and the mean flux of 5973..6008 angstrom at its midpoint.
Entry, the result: -0.10 mag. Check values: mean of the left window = 24.8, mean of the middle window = 29.1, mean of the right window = 28.9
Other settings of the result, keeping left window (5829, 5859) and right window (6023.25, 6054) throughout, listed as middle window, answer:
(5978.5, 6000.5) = 0.026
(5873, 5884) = 0.050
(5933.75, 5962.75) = 0.032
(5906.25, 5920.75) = 0.041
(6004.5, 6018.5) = 0.027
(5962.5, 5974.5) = 0.003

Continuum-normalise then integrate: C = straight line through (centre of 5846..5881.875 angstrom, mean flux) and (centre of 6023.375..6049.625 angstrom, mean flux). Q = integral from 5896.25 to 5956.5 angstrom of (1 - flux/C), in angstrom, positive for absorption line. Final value 1.6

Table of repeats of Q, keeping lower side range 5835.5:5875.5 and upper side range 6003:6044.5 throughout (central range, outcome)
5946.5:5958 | 0.1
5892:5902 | 1.9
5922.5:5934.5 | -0.6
